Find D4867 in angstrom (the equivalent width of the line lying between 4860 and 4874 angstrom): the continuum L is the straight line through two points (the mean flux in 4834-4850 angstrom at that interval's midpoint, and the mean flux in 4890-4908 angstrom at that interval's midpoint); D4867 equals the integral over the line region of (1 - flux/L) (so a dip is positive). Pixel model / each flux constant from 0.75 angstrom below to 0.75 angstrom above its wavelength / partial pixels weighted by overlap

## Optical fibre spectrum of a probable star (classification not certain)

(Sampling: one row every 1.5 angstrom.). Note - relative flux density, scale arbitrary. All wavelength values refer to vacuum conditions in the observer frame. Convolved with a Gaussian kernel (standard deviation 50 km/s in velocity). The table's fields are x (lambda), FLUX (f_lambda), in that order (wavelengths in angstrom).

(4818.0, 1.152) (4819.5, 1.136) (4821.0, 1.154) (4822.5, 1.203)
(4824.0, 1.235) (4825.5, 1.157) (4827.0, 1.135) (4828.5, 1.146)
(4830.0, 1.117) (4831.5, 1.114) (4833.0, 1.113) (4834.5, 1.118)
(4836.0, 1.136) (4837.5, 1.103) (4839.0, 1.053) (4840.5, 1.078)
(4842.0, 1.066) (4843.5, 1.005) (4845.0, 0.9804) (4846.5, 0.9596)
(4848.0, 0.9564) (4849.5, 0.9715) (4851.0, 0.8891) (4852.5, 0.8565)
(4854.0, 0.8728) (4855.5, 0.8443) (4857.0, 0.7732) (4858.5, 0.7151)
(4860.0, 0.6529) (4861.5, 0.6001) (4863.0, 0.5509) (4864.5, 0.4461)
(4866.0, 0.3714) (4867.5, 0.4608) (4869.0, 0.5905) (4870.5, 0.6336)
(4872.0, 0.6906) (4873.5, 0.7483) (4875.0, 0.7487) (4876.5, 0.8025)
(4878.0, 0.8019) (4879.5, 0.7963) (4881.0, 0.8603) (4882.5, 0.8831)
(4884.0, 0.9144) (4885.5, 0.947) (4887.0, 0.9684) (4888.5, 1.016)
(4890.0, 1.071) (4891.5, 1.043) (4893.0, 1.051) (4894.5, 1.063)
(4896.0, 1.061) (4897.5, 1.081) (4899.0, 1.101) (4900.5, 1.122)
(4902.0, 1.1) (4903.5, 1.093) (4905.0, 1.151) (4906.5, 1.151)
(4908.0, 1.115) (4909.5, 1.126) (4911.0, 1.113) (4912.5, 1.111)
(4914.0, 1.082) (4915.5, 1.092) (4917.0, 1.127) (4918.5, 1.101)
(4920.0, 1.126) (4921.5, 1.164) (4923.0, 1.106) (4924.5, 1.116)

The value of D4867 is 6.5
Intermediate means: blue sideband 1.04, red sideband 1.09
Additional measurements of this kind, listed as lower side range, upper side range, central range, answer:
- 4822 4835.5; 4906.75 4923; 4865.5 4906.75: 8.10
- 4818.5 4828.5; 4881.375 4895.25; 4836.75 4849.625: 1.07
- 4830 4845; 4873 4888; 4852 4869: 5.66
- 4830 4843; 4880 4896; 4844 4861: 3.25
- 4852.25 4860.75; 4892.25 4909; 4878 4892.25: 0.76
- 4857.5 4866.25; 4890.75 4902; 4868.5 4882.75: 0.40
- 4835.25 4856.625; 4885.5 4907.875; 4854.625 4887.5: 9.95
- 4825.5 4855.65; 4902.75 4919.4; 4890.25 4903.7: 0.24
